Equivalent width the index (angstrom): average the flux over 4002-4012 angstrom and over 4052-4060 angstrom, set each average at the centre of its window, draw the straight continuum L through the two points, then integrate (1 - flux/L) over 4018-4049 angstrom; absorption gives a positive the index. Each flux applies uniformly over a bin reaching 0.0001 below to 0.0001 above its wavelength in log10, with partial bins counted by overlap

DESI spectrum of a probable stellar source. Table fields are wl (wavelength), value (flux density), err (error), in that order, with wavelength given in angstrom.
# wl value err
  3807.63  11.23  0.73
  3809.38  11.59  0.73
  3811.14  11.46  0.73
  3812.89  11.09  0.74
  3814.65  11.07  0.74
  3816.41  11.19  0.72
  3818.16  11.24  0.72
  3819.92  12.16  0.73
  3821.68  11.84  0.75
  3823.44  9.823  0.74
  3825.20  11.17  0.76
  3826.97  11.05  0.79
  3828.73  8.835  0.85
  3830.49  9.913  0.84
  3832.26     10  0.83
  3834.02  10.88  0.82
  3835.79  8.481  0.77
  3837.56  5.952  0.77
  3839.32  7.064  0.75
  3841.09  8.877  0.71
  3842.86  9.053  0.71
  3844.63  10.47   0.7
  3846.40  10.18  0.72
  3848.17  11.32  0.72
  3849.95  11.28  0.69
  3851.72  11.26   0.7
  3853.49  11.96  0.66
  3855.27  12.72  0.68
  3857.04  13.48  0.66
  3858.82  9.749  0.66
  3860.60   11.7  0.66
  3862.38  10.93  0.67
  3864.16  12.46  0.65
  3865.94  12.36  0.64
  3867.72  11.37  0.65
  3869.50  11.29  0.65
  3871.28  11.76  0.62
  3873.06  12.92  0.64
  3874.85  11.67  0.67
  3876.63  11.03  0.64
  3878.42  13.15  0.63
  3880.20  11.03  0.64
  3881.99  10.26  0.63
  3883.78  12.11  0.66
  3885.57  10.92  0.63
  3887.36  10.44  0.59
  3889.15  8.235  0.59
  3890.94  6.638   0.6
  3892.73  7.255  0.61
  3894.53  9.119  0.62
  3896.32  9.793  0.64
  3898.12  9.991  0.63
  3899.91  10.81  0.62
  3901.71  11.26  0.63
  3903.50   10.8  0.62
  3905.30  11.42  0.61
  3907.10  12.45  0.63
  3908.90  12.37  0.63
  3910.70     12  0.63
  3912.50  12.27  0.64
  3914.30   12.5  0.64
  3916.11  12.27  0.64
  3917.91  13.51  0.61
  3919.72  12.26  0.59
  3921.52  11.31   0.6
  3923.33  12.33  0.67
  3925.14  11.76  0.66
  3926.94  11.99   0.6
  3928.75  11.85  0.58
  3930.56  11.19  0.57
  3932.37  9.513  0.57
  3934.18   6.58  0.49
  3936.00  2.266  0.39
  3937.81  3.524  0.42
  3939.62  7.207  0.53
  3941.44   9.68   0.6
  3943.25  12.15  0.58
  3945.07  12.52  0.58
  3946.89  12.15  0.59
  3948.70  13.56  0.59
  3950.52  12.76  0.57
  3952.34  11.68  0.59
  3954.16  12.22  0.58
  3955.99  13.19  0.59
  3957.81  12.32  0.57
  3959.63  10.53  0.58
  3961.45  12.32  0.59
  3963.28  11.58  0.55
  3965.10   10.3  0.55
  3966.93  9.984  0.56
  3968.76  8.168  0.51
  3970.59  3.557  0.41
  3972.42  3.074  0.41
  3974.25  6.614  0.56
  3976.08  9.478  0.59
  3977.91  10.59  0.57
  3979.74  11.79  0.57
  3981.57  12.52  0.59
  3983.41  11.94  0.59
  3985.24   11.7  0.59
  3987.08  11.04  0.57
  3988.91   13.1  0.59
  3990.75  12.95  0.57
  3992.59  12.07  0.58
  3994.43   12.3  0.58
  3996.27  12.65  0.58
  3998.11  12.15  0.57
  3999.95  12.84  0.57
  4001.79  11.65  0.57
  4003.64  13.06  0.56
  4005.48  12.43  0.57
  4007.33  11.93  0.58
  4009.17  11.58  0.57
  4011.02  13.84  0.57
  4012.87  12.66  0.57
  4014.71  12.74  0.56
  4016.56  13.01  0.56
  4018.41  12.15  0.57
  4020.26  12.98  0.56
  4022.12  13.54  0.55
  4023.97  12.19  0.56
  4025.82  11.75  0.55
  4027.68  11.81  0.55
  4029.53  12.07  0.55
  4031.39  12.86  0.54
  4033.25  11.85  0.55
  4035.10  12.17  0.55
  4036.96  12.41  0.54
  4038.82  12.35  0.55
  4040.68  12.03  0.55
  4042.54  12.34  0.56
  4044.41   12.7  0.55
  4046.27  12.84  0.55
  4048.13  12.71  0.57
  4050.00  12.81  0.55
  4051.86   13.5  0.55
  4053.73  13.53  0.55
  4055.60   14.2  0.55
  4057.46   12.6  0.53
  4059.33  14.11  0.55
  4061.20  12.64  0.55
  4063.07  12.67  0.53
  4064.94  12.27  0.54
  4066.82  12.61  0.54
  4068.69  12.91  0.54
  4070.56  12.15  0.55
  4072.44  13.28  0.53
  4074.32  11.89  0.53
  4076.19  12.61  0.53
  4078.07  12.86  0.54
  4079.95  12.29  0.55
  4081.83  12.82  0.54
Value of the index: 1.6 angstrom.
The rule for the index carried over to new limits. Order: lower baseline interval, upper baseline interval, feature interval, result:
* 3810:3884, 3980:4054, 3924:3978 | 9.26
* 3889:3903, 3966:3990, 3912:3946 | -3.55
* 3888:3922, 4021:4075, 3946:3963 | -1.19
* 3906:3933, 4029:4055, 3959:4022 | 5.64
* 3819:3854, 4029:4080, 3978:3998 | -0.41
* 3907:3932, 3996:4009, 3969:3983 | 4.44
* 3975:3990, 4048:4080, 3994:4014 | -1.04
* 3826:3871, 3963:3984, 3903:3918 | -3.63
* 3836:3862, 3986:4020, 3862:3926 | -1.63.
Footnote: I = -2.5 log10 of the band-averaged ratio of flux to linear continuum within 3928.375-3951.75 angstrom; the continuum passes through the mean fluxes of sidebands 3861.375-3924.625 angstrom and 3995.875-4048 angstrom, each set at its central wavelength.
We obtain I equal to 0.21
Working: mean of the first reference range 11.2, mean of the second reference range 12.5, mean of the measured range 9.59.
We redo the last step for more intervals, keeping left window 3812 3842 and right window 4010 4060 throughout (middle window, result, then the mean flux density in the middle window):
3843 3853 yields -0.052 mag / 10.8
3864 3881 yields -0.122 mag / 11.9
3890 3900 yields 0.237 mag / 8.78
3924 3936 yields 0.150 mag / 9.89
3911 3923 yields -0.105 mag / 12.3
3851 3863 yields -0.126 mag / 11.7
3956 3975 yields 0.286 mag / 9.07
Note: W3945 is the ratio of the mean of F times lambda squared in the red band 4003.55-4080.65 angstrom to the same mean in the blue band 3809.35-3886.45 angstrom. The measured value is 1.3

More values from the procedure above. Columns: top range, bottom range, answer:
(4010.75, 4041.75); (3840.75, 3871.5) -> 1.21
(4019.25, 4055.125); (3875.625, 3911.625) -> 1.28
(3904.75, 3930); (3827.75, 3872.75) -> 1.19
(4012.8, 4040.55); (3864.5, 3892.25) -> 1.22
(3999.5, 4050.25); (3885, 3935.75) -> 1.23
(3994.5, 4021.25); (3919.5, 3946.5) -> 1.34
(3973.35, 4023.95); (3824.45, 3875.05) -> 1.22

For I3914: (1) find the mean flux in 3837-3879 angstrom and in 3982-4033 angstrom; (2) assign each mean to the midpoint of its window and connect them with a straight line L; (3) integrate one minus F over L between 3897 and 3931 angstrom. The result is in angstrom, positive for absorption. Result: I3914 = -0.8 angstrom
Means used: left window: 11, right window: 12.4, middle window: 11.8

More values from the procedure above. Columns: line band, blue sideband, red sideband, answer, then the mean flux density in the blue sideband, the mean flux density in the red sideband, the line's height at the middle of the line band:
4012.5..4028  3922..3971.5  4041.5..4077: -0.8 angstrom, 10.3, 12.9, 12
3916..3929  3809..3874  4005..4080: -0.7 angstrom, 10.8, 12.6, 11.5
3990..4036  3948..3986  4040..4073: -3.0 angstrom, 10.4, 12.9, 11.7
